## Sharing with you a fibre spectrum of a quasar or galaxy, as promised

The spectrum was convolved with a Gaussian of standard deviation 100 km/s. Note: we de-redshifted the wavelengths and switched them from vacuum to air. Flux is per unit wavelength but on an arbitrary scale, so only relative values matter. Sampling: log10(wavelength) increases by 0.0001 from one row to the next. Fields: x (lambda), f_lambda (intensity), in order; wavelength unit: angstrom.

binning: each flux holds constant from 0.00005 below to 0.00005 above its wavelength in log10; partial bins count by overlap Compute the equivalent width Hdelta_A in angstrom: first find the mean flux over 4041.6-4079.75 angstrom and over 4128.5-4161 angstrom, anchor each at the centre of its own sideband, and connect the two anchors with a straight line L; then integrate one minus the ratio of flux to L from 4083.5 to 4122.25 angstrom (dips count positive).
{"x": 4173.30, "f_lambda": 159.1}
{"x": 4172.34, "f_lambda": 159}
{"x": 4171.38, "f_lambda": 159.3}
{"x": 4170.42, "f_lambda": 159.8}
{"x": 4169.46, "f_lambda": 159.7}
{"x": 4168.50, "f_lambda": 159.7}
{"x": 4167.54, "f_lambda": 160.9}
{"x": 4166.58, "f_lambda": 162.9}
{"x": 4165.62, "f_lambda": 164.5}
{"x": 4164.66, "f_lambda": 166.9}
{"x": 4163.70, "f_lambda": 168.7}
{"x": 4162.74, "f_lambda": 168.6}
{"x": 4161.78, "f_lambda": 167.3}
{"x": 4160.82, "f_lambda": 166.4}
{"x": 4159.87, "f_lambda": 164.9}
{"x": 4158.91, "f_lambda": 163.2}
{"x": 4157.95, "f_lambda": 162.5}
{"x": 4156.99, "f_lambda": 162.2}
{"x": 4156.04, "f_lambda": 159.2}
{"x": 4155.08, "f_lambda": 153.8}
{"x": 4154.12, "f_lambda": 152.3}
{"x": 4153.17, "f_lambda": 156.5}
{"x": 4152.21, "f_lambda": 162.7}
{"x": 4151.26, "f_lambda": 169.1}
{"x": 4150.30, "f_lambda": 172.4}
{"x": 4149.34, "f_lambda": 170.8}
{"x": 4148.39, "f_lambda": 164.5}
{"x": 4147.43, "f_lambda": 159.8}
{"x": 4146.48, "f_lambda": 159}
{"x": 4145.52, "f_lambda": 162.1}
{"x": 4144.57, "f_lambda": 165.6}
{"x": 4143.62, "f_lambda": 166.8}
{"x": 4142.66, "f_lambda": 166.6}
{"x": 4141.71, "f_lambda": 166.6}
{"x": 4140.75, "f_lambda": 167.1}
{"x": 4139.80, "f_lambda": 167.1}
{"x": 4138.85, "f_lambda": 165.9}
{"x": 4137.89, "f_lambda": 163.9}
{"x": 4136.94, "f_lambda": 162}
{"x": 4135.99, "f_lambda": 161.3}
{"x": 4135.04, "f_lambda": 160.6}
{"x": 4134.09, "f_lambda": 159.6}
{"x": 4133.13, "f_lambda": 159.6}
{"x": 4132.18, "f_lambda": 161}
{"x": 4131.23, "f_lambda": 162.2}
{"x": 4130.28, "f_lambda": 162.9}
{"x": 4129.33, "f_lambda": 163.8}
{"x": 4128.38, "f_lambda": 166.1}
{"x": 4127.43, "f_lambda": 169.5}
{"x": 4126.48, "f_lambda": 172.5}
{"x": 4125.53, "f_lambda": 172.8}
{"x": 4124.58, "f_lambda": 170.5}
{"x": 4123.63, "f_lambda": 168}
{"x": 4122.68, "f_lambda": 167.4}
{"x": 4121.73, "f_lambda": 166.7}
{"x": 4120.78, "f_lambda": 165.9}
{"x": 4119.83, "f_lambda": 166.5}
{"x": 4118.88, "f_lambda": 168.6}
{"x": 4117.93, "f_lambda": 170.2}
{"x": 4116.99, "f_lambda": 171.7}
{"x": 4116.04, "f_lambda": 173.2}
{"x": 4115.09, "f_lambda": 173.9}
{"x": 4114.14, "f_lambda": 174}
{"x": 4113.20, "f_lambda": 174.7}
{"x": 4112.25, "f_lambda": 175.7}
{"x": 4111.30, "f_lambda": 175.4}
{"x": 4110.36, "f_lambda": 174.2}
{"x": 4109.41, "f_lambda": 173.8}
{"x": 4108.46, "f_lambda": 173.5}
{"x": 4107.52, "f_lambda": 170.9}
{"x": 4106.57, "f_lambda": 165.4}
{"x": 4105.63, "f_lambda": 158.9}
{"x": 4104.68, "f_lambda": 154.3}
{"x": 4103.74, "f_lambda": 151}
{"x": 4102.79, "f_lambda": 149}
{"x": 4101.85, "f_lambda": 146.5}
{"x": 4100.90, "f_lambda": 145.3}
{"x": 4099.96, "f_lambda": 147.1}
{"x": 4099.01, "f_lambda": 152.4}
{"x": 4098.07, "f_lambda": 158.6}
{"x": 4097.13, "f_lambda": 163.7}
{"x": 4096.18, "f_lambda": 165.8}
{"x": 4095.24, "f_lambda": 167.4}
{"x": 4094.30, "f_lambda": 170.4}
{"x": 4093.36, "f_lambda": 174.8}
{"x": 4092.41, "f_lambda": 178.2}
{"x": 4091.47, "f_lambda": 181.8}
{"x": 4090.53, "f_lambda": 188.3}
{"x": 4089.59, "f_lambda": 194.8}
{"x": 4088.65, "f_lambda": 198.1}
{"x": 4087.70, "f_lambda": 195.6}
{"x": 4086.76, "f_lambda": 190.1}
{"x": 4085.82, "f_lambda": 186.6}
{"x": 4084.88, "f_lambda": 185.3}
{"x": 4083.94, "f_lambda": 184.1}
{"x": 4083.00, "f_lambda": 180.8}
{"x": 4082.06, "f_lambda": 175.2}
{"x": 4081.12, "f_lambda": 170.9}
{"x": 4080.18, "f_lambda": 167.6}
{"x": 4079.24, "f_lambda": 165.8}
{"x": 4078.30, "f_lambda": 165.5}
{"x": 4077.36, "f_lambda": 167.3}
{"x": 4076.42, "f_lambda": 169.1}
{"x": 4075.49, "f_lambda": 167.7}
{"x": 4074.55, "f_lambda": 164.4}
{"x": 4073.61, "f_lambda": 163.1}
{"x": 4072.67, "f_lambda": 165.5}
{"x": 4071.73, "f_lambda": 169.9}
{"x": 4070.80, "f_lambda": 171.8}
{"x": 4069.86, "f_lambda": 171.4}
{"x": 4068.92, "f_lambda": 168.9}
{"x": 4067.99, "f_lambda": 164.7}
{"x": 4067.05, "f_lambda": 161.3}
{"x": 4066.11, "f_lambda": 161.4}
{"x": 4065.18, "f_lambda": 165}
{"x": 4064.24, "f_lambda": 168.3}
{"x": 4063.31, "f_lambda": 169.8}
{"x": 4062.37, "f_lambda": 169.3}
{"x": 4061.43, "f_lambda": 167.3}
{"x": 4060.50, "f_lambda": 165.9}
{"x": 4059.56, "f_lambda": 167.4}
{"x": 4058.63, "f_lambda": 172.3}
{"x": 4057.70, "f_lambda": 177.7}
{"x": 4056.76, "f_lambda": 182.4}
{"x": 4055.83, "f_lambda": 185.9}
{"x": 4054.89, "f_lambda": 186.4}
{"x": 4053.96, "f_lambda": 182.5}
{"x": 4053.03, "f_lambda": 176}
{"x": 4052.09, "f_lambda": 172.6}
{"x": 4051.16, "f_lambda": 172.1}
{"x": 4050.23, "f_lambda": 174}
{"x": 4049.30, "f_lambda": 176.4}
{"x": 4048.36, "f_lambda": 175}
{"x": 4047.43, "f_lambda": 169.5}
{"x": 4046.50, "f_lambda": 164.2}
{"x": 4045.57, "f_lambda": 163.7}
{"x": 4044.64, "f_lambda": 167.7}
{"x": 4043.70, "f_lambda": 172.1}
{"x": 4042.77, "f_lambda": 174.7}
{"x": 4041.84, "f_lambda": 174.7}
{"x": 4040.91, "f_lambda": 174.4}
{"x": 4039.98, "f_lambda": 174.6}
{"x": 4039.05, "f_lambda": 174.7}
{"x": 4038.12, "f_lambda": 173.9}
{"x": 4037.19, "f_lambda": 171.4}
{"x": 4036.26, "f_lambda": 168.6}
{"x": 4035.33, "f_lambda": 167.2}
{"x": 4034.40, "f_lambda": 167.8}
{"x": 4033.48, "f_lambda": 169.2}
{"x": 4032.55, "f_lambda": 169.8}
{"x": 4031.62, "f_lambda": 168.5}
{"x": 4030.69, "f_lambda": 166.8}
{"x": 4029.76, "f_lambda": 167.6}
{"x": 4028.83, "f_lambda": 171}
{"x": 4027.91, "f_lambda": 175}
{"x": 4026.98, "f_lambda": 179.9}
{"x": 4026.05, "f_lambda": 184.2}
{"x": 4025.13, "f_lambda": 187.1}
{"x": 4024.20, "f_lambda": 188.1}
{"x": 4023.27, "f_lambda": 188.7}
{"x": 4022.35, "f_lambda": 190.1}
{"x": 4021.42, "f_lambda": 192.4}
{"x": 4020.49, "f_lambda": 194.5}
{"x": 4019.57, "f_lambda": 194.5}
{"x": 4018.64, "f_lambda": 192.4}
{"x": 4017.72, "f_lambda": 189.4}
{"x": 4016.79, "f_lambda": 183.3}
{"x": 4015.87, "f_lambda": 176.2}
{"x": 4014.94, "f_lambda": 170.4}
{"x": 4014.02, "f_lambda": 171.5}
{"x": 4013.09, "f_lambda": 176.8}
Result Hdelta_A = -0.9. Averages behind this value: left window 170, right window 163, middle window 171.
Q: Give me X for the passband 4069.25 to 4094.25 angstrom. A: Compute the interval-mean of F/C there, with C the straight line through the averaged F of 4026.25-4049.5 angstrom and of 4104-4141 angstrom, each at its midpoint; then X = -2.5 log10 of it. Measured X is -0.05 mag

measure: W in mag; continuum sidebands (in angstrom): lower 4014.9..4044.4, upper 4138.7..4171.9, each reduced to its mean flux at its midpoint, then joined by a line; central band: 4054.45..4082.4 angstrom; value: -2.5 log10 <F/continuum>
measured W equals 0.02 mag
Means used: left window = 178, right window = 164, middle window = 170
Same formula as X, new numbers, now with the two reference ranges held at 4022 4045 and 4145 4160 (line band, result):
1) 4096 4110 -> 0.060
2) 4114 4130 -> -0.026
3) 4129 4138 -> 0.016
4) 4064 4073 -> 0.027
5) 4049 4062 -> -0.021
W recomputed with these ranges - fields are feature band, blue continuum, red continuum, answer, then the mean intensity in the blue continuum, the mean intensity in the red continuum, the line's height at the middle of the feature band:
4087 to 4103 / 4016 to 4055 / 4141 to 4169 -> 0.003 mag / 177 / 164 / 170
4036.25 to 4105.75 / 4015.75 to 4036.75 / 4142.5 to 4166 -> 0.021 mag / 180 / 164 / 174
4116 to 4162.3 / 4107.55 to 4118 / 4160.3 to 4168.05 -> 0.031 mag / 174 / 166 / 170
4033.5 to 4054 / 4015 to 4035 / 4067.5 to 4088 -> 0.037 mag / 180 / 173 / 178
